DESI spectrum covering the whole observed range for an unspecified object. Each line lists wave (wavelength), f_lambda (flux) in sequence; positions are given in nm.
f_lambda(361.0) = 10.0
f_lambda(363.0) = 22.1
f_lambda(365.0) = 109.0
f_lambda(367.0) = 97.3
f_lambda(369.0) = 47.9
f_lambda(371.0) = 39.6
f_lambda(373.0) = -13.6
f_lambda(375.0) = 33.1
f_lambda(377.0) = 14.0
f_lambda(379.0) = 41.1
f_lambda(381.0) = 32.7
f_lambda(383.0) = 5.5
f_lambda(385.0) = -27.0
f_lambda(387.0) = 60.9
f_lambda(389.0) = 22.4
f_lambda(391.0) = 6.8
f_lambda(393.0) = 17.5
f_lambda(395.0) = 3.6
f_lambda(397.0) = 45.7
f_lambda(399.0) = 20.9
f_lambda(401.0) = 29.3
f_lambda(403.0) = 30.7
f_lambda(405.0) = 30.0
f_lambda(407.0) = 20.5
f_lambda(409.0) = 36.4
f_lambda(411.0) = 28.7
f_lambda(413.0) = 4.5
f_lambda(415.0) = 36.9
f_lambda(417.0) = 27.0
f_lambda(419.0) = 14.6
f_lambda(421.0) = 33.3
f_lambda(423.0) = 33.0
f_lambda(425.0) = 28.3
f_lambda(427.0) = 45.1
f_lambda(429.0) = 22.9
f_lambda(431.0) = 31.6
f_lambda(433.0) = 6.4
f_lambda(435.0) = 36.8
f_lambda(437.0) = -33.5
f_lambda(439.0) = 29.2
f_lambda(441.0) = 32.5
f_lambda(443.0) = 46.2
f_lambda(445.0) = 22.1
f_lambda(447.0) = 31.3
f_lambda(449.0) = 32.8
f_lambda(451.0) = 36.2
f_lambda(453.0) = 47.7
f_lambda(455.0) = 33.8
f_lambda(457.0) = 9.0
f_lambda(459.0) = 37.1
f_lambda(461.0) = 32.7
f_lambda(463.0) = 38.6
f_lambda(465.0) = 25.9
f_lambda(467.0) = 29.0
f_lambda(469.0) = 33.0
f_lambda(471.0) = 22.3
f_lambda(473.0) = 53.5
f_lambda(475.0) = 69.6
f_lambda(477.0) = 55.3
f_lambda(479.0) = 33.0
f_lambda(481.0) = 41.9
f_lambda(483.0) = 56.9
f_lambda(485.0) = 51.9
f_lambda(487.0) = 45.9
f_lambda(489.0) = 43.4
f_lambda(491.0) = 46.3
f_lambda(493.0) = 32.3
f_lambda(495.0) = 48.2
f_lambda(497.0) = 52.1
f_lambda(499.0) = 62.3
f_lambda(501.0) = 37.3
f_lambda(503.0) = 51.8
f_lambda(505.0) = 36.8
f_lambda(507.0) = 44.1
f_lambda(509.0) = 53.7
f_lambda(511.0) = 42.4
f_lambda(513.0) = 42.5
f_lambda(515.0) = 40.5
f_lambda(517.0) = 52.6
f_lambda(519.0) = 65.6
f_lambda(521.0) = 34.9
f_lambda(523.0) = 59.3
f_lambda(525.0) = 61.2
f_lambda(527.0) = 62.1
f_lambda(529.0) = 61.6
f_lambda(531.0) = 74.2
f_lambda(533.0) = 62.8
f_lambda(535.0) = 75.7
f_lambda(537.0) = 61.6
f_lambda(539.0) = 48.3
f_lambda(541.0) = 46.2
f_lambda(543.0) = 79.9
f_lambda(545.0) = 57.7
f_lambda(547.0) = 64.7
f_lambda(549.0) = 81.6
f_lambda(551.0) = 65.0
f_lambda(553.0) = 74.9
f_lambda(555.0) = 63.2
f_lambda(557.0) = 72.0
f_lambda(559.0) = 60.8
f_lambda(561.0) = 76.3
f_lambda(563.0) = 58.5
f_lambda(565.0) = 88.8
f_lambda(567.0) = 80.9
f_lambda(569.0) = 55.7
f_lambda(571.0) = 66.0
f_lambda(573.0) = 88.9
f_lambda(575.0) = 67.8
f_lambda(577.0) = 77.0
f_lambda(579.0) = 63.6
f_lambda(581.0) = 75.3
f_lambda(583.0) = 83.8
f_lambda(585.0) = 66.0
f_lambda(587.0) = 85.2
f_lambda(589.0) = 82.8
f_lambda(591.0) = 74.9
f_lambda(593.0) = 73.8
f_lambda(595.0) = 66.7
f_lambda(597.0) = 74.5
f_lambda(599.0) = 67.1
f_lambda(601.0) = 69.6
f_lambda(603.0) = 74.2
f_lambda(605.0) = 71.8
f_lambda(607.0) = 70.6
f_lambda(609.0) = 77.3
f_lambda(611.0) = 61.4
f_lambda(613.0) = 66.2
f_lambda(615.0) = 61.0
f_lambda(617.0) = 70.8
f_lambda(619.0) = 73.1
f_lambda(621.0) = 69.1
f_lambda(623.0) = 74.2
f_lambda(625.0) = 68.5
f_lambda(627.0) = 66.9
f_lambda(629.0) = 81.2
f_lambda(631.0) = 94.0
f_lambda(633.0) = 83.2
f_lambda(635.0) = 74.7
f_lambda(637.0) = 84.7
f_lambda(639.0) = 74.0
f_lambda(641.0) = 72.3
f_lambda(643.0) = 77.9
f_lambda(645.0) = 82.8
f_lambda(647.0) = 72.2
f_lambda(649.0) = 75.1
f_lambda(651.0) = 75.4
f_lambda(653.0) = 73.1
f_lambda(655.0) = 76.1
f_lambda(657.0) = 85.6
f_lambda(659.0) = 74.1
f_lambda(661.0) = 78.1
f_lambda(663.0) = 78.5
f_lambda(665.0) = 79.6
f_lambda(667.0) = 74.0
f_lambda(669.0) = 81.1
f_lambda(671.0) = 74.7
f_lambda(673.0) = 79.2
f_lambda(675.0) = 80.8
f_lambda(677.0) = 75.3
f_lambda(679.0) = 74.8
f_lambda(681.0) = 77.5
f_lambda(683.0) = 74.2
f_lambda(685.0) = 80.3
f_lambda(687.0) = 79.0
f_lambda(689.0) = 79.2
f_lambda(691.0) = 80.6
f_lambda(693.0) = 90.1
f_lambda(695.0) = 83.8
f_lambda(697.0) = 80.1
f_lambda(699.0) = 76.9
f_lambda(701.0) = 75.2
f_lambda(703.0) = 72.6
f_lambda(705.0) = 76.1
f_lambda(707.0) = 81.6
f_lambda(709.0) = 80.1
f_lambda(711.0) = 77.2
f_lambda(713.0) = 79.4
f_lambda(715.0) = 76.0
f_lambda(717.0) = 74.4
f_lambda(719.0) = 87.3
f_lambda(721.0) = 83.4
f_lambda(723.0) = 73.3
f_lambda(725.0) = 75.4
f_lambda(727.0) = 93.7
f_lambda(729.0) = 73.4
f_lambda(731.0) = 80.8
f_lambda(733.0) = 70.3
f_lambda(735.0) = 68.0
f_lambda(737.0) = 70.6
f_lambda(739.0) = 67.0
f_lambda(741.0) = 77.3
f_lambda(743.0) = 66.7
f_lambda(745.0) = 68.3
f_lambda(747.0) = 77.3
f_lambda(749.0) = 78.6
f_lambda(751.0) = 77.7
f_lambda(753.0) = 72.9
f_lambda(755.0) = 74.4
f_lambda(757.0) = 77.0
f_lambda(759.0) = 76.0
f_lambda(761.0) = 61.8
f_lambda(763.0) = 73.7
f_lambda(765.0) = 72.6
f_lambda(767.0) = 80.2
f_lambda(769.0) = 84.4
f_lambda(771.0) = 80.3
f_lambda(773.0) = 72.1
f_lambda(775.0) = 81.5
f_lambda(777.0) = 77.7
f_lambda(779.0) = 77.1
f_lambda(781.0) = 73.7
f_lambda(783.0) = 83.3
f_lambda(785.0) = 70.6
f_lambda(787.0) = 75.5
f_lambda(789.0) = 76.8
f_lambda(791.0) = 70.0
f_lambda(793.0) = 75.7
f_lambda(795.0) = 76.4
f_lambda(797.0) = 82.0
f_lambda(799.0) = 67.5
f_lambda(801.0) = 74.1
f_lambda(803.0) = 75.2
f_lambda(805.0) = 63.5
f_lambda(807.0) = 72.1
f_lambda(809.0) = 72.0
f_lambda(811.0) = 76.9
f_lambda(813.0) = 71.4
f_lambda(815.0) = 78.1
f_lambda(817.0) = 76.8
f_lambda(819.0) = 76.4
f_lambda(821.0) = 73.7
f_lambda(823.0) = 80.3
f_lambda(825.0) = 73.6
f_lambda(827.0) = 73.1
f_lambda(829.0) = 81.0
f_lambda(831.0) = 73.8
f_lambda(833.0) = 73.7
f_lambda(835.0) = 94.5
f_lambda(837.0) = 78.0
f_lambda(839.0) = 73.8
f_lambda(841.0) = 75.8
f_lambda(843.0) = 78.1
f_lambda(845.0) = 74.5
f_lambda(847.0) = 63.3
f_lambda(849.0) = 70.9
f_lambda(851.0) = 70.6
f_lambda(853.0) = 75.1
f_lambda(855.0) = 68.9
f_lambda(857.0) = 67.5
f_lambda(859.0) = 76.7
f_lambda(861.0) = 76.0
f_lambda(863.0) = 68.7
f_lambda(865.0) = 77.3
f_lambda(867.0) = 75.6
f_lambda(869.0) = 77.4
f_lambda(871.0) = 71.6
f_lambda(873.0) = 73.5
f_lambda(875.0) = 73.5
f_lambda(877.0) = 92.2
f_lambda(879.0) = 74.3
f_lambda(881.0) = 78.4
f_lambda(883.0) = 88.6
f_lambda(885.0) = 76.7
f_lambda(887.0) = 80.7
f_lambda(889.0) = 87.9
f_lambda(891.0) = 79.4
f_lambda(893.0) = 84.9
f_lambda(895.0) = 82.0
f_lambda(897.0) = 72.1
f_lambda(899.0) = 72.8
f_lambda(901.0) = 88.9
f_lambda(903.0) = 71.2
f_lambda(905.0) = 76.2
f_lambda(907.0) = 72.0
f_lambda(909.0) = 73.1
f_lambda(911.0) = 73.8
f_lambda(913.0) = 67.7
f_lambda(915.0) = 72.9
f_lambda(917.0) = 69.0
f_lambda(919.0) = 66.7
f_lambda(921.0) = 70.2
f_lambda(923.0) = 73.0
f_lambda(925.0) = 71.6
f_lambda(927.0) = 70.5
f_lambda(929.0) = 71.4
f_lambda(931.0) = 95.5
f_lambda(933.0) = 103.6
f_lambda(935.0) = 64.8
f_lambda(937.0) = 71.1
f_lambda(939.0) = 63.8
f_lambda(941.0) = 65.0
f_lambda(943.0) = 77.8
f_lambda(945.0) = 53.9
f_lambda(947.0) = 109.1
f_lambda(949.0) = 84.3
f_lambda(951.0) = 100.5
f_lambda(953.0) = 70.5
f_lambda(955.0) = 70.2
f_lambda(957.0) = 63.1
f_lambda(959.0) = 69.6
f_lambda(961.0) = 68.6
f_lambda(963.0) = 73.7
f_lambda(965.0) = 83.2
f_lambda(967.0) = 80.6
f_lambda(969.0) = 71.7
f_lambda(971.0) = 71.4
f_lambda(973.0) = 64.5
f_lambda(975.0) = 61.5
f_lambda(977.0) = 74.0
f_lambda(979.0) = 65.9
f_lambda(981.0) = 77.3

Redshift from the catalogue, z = 0.188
